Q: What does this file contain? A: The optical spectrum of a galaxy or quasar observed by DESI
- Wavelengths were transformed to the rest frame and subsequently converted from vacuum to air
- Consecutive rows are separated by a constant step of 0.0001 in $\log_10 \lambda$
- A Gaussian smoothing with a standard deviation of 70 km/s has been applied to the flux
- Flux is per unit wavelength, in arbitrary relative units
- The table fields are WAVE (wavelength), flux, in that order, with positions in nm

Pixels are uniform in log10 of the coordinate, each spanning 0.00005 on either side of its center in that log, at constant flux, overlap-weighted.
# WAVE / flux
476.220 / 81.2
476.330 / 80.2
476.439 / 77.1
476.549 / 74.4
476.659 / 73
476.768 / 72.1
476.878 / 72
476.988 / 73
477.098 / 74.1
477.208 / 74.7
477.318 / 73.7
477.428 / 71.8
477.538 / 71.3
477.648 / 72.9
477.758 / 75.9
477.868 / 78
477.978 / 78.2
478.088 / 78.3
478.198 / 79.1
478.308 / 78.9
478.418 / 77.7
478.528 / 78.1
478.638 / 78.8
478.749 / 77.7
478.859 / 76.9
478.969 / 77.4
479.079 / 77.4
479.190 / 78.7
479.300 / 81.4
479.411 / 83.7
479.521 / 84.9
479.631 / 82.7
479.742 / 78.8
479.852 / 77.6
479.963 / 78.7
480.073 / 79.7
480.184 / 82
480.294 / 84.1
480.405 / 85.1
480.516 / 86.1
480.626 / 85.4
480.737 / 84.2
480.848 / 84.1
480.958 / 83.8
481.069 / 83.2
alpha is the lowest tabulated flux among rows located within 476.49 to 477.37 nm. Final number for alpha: 72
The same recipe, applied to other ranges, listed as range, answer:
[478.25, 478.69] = 77.7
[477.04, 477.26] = 74.1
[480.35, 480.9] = 84.1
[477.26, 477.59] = 71.3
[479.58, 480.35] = 77.6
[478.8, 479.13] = 76.9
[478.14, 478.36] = 78.9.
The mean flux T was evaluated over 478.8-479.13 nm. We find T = 77.4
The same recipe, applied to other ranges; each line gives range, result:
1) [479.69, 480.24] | 79.5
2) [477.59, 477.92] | 75.5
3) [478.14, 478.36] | 79.1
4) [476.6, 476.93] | 72.5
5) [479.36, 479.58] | 84.6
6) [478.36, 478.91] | 77.9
